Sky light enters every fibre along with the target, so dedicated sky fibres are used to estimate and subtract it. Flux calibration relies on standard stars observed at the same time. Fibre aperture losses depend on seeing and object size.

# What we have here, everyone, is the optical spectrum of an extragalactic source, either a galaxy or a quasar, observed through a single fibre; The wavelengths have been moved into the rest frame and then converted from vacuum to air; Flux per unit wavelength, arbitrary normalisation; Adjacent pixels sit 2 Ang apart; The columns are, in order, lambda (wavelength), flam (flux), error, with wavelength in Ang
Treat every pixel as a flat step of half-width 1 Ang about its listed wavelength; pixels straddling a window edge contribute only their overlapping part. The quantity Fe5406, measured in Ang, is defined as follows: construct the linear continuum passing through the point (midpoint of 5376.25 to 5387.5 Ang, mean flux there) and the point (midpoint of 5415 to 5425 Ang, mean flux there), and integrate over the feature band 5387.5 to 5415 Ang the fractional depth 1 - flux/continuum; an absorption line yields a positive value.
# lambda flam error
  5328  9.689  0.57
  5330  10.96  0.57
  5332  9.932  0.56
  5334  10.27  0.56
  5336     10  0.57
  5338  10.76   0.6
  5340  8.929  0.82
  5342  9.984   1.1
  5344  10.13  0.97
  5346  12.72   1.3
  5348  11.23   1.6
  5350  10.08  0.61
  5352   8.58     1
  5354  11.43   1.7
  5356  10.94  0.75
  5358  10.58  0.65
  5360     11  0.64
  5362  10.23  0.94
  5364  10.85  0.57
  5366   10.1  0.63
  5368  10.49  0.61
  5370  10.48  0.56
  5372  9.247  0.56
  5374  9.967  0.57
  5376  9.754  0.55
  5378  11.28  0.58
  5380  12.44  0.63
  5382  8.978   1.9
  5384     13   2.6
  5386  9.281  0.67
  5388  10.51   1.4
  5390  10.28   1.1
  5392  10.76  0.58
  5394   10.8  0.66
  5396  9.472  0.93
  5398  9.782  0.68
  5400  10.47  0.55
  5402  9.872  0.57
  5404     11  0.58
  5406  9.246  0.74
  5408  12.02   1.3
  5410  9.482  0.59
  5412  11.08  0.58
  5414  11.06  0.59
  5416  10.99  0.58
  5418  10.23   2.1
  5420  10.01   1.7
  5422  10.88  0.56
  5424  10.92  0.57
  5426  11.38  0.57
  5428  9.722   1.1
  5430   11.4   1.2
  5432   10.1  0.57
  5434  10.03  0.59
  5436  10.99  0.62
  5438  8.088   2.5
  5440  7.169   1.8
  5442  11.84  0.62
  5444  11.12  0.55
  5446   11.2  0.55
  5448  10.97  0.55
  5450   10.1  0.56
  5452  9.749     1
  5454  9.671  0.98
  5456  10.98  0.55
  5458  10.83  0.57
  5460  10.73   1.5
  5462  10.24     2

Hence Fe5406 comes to 0.8 Ang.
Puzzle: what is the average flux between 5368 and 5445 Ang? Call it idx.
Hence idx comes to 10.4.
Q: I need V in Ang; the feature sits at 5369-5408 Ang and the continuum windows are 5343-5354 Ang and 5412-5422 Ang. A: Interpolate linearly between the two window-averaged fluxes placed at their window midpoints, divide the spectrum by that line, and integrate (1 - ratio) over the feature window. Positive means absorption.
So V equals 0.9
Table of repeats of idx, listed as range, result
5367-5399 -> 10.4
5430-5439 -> 9.98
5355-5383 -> 10.5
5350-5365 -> 10.5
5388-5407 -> 10.2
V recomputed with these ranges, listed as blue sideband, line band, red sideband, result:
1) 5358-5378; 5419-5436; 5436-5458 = -0.6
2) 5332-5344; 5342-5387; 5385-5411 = -2.1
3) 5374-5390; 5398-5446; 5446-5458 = 0.6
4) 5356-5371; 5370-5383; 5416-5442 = 0.2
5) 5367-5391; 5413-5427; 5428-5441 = -1.3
